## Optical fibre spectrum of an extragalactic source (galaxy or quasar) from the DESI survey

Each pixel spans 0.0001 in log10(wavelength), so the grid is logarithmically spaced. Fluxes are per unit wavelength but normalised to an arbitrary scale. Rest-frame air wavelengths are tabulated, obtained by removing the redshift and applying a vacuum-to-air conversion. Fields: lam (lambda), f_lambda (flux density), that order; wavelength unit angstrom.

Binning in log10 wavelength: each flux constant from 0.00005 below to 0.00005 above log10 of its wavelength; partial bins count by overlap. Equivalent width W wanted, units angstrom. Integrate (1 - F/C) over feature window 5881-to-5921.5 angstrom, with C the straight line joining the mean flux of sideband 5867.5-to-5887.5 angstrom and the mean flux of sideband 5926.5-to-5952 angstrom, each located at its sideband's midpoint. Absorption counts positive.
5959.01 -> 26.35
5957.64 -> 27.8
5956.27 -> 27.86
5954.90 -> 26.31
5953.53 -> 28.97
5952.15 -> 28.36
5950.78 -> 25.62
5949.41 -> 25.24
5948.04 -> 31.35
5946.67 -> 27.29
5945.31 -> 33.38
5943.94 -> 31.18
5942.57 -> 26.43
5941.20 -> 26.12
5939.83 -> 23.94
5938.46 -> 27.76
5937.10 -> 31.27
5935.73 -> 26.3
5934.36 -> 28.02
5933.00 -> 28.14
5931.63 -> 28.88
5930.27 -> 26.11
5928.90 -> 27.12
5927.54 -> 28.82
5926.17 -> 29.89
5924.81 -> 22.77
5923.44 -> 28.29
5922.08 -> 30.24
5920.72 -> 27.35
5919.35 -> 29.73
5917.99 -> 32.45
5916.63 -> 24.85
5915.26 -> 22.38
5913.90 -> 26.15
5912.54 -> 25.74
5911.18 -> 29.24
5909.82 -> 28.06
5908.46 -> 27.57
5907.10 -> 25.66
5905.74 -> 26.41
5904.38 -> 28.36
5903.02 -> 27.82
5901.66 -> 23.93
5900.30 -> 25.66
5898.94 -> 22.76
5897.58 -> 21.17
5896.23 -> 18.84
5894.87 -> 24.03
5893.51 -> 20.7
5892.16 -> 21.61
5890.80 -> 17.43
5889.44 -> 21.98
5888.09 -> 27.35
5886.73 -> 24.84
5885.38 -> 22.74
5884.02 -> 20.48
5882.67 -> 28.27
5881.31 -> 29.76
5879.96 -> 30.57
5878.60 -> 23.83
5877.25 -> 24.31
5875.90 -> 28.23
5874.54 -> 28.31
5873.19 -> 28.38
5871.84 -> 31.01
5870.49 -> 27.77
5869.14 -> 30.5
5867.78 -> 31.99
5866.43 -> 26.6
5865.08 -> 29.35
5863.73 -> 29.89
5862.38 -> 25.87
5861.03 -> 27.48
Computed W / 3.6 angstrom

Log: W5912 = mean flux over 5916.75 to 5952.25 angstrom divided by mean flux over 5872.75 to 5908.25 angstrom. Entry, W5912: 1.14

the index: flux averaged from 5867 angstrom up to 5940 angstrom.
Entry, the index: 26.4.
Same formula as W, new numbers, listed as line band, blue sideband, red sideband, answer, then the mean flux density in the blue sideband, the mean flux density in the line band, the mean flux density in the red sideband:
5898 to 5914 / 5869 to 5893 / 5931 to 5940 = 0.27 angstrom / 25.8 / 26.4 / 28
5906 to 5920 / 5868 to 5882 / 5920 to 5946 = 0.49 angstrom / 28.4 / 27.2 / 28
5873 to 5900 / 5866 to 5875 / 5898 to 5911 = 3.58 angstrom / 29.3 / 24.2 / 26.3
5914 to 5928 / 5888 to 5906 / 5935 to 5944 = -1.13 angstrom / 23.2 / 27.6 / 27.3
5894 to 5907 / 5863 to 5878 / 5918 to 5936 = 1.84 angstrom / 28.7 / 24.3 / 28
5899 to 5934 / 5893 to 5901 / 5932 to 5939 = -2.67 angstrom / 22.2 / 27.2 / 28.3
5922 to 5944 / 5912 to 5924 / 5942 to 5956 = 0.29 angstrom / 27.5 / 27.6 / 28.4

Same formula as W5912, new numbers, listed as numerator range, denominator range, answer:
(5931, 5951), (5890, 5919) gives 1.13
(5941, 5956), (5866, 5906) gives 1.11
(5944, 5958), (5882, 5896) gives 1.24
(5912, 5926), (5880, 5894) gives 1.14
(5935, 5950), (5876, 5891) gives 1.13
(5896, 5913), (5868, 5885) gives 0.93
